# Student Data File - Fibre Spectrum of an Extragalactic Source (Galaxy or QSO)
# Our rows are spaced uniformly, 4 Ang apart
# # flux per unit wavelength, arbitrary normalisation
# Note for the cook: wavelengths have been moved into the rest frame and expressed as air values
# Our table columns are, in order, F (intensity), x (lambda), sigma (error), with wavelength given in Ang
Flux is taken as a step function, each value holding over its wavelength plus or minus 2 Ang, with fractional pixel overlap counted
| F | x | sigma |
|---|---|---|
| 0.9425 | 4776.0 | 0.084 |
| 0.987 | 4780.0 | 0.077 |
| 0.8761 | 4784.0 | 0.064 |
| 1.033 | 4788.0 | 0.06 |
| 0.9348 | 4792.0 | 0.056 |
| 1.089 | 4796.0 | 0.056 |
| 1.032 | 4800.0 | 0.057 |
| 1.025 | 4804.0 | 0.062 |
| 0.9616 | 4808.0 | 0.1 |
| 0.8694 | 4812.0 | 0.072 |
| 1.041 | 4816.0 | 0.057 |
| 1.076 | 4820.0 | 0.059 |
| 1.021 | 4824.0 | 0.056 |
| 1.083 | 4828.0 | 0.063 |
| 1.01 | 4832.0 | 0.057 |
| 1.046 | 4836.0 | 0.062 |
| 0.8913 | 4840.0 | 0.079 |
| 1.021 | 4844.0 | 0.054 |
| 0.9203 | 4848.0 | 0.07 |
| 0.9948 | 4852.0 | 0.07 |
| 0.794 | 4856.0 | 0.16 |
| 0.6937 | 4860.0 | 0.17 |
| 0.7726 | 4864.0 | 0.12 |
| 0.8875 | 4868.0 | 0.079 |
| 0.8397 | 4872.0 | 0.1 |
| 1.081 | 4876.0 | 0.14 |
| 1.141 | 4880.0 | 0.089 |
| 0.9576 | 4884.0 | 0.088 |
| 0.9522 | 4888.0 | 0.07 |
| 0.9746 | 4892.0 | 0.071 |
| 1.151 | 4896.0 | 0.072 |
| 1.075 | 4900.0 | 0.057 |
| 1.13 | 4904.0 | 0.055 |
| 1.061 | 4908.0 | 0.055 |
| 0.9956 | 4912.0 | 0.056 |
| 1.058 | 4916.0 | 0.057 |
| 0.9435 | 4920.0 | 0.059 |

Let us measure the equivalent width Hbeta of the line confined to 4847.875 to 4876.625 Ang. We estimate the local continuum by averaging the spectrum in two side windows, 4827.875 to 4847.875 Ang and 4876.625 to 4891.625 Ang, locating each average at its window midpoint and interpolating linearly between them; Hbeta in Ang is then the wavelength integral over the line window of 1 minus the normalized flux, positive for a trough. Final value 4.21 Ang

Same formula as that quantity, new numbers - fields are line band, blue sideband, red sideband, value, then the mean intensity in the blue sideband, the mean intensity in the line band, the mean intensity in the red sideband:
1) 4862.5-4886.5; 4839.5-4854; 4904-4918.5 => 1.20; 0.964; 0.95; 1.05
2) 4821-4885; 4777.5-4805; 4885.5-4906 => 5.00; 0.995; 0.949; 1.05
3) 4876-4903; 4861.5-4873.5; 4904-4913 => -2.87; 0.827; 1.05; 1.05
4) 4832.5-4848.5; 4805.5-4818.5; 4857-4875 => -1.68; 0.964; 0.978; 0.814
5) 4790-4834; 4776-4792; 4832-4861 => -3.29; 0.959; 1.01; 0.923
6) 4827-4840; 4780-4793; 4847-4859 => -1.65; 0.955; 1.02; 0.884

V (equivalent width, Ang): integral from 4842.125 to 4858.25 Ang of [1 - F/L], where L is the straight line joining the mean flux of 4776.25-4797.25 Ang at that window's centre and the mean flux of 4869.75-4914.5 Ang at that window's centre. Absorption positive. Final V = 1.31 Ang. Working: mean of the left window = 0.977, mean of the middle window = 0.928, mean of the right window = 1.03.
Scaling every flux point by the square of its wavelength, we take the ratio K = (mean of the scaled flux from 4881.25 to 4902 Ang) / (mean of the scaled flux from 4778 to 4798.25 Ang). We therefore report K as 1.09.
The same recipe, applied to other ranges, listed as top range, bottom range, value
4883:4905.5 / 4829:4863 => 1.15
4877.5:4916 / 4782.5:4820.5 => 1.10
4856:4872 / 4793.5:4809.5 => 0.79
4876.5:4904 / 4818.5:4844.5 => 1.06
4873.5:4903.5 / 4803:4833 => 1.07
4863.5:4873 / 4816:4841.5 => 0.83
